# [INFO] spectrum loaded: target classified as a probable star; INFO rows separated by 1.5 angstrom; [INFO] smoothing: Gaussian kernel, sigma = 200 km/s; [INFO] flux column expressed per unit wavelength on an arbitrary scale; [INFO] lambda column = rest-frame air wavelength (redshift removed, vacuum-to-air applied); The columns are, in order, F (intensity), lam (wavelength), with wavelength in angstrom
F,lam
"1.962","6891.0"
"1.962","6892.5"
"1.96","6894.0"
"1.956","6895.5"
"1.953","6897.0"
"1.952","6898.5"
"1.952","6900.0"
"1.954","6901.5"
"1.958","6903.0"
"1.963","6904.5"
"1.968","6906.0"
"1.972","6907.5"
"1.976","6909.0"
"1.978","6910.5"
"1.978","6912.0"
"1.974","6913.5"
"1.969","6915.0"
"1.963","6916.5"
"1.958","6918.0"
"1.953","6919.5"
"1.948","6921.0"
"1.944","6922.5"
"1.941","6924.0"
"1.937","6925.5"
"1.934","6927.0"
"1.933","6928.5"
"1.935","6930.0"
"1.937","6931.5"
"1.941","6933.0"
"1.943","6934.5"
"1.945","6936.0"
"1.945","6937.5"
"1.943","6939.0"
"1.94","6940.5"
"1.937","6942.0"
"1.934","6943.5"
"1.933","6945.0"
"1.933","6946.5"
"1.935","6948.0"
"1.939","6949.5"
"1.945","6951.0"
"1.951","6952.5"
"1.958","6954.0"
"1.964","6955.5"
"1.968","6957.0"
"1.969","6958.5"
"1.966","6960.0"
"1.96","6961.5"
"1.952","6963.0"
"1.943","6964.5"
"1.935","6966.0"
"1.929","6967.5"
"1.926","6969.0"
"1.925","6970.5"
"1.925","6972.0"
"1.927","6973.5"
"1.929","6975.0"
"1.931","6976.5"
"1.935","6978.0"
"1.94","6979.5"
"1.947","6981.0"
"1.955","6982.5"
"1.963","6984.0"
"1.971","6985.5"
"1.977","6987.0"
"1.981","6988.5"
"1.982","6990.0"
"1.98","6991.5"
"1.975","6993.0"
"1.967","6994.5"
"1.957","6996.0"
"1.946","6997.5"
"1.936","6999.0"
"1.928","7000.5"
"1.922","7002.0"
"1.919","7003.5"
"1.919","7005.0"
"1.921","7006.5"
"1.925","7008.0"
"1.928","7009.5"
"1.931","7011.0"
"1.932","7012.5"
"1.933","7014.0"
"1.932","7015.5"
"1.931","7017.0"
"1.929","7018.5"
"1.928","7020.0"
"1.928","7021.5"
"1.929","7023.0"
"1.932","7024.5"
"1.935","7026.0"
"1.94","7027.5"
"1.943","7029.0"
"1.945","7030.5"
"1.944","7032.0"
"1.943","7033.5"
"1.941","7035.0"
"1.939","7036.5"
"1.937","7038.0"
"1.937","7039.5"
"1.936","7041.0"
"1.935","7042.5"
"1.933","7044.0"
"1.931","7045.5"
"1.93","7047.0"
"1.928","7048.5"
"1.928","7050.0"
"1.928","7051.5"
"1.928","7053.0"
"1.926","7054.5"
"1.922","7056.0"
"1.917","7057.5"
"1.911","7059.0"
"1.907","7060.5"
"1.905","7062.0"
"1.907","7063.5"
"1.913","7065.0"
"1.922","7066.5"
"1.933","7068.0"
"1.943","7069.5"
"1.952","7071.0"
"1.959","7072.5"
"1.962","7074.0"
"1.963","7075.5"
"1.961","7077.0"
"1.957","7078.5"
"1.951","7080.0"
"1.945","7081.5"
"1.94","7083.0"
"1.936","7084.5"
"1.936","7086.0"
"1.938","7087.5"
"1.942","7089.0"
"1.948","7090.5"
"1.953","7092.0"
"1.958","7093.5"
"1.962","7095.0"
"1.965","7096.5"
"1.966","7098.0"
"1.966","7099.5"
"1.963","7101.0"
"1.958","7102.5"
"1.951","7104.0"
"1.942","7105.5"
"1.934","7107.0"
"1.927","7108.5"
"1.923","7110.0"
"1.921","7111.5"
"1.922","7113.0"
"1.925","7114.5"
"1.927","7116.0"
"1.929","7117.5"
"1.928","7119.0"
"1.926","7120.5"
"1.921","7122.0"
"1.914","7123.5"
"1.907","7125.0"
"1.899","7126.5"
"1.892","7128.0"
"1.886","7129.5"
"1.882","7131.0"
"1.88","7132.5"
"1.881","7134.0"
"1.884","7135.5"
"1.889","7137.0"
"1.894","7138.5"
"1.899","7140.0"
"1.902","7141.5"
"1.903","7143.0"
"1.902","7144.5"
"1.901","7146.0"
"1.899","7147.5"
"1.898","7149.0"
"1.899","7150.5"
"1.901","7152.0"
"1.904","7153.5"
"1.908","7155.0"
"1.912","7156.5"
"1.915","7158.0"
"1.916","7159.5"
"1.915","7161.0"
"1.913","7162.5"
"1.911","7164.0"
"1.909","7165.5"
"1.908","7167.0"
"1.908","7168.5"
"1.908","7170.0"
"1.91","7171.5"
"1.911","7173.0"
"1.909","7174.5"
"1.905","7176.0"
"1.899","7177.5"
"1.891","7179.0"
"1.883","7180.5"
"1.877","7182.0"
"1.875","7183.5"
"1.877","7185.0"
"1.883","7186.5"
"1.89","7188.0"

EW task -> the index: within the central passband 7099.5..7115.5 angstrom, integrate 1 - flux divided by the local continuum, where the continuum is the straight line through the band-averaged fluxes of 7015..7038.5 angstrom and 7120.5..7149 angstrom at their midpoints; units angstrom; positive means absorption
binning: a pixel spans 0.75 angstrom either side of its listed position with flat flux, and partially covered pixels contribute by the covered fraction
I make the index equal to -0.3 angstrom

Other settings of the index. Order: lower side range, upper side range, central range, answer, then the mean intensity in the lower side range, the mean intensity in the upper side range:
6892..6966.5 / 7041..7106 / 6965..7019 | 0.1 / 1.95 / 1.94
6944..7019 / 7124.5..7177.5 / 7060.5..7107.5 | -0.7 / 1.94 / 1.9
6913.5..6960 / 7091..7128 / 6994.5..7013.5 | 0.1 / 1.95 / 1.94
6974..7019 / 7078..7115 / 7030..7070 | 0.3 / 1.94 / 1.95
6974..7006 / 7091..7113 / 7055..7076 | 0.2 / 1.95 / 1.95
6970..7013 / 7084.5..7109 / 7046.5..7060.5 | 0.2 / 1.94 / 1.95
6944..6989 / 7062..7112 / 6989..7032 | 0.2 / 1.95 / 1.94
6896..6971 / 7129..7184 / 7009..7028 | 0.0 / 1.95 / 1.9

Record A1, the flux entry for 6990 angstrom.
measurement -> 1.982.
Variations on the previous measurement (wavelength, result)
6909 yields 1.976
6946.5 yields 1.933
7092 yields 1.953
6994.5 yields 1.967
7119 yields 1.928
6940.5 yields 1.94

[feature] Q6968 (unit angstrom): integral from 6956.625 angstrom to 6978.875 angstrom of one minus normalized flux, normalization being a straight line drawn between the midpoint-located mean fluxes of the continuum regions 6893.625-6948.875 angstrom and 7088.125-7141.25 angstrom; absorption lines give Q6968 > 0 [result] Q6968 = 0.0 angstrom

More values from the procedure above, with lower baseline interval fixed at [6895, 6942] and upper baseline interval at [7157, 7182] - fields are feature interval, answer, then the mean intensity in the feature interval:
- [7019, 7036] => 0.0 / 1.94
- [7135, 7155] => 0.1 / 1.9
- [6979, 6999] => -0.3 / 1.96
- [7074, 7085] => -0.2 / 1.95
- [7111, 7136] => 0.1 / 1.91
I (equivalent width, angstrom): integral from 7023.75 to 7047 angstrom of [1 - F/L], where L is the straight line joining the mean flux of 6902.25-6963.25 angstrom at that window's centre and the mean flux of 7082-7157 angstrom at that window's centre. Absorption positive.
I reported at 0.0 angstrom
